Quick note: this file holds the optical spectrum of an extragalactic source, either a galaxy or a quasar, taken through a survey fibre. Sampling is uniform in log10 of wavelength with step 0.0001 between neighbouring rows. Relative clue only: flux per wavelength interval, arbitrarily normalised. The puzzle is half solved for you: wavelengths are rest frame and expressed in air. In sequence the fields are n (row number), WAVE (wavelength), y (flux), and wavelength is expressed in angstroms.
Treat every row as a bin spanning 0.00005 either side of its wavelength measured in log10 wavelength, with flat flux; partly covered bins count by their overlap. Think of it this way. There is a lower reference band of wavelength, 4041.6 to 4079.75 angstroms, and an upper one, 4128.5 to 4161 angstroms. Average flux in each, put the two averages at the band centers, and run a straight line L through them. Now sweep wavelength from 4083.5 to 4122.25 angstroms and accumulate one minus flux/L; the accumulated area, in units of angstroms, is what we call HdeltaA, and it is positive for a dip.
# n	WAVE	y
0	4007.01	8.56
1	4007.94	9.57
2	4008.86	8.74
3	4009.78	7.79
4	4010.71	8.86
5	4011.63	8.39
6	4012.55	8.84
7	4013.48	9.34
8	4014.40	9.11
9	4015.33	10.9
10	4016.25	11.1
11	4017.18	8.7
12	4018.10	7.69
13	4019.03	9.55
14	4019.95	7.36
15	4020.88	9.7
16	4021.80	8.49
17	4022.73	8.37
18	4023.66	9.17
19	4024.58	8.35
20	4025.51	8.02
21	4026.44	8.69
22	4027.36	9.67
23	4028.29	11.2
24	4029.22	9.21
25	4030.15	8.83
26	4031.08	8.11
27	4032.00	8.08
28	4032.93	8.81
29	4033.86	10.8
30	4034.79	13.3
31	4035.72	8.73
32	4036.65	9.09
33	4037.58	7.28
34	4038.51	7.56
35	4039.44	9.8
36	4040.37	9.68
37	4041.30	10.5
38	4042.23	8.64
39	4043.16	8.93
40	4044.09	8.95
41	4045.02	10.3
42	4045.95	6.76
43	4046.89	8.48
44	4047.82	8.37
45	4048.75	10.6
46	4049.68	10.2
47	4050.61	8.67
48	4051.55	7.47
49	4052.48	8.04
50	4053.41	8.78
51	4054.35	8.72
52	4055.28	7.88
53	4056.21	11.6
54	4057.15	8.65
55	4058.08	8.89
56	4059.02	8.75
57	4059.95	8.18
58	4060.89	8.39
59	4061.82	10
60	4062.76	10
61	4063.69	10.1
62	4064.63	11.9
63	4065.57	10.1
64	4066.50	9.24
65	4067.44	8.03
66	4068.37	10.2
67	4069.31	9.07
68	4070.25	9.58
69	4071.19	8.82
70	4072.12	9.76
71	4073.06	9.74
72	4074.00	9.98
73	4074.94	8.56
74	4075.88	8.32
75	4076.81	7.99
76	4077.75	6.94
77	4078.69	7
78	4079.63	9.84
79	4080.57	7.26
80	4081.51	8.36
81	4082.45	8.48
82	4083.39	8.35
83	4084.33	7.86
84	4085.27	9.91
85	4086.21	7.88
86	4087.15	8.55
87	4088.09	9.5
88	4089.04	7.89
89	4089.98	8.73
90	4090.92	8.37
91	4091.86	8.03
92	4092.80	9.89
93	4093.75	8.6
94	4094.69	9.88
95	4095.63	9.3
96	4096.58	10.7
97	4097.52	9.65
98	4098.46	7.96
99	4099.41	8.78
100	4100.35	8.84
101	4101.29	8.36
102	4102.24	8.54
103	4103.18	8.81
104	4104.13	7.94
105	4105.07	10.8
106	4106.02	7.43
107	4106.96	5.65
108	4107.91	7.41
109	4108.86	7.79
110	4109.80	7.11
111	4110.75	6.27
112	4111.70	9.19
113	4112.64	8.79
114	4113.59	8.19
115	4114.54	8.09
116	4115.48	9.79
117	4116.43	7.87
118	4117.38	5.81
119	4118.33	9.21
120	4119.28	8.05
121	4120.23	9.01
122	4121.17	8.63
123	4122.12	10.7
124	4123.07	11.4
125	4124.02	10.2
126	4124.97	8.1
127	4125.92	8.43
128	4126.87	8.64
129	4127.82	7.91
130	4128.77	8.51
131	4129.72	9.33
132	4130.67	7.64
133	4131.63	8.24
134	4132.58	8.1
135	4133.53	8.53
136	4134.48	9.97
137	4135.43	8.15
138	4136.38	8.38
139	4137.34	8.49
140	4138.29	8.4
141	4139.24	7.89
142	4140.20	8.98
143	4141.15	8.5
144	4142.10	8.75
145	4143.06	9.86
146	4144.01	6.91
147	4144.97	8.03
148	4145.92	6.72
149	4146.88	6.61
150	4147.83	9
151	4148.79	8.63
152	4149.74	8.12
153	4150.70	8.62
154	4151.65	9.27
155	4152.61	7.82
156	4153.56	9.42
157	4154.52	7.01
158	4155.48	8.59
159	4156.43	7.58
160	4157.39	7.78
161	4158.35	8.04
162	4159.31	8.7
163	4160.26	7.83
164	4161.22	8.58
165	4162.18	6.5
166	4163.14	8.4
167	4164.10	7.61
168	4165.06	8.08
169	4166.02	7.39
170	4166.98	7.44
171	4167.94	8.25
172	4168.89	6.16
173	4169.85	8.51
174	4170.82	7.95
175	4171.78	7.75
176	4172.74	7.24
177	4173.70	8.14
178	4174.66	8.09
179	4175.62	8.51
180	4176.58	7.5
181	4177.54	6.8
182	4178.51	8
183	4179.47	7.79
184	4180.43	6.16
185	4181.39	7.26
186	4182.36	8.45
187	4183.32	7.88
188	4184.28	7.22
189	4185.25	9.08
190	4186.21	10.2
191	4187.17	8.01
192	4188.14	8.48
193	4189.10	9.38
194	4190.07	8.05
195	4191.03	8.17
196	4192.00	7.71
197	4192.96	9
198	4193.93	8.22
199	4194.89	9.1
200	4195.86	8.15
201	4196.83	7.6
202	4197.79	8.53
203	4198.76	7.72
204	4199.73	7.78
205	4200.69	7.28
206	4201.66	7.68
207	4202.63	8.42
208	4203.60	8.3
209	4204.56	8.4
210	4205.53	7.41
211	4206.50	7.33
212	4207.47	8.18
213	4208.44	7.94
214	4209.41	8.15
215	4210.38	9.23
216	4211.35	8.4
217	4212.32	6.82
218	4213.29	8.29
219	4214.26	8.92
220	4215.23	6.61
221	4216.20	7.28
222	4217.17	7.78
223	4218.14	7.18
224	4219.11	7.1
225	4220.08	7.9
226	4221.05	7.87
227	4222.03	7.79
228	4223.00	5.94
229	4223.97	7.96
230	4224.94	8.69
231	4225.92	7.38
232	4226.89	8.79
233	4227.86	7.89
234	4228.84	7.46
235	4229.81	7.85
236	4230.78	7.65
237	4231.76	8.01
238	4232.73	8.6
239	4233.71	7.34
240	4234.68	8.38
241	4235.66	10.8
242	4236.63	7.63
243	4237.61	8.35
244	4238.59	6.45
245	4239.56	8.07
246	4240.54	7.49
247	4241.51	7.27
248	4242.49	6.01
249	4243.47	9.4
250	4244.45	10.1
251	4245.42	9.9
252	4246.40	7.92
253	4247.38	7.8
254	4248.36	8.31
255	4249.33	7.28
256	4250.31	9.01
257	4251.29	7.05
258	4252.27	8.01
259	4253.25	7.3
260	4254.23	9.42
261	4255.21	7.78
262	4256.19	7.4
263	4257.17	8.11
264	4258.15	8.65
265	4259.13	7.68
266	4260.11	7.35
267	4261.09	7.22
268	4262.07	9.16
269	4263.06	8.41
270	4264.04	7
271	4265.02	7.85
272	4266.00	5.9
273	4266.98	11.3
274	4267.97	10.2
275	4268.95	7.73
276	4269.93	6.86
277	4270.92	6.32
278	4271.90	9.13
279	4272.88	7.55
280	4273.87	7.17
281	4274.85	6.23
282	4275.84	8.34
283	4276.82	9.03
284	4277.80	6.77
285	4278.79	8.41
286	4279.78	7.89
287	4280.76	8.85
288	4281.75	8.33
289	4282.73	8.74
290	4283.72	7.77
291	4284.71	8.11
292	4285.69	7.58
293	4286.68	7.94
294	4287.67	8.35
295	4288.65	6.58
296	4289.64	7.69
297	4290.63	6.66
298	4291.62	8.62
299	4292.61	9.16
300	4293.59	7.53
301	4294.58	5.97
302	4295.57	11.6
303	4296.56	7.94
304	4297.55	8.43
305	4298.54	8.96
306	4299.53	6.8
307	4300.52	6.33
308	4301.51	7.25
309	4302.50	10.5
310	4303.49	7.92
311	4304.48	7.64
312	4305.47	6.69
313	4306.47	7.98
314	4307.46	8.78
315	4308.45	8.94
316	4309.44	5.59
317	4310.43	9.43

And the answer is 0.72 angstroms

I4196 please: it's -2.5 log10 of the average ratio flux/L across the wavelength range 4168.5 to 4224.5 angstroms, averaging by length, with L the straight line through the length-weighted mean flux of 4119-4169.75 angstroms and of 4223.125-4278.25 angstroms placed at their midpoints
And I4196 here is 0.04 mag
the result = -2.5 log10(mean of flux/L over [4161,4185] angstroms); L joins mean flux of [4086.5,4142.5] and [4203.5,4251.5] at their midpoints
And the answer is 0.08 mag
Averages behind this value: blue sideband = 8.58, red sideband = 7.96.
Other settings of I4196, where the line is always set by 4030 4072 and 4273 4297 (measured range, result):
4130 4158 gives 0.05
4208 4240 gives 0.05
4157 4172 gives 0.10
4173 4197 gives 0.05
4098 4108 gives 0.08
